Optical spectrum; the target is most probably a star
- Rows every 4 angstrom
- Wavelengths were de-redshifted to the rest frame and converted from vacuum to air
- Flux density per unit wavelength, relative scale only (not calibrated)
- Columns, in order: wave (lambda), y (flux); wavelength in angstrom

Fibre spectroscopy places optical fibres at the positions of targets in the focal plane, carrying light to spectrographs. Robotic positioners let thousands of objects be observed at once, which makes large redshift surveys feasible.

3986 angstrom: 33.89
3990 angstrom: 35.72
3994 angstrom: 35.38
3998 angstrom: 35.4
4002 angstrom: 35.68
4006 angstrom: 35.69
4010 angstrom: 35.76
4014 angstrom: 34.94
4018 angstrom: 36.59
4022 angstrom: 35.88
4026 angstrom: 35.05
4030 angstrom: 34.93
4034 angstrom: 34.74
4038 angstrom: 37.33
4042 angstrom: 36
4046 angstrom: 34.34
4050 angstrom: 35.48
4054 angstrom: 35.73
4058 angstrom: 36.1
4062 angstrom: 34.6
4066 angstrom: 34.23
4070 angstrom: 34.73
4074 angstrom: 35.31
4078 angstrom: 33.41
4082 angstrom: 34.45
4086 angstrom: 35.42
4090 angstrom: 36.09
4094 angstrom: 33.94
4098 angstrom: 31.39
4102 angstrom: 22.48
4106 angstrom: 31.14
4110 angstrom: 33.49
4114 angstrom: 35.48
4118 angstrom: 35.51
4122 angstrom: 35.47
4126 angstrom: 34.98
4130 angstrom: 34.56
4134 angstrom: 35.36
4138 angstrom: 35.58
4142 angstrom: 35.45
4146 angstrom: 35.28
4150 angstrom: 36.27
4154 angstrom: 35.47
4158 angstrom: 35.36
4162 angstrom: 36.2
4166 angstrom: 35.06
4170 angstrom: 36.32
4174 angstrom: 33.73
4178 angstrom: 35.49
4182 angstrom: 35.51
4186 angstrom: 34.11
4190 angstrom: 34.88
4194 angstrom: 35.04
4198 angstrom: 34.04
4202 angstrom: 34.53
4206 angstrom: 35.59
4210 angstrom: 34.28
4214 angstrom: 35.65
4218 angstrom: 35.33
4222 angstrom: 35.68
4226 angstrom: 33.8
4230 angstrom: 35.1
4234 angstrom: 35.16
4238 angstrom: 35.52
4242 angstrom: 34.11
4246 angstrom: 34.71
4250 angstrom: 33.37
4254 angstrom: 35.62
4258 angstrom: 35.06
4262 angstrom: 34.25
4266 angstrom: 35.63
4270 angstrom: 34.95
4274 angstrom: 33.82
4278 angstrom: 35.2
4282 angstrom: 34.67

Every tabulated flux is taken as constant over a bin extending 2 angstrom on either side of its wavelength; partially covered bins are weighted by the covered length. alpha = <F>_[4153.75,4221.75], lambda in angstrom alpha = 35.1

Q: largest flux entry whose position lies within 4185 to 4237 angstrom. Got 35.68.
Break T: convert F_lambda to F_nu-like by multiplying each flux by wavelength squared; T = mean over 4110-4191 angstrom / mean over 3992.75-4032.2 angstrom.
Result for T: 1.1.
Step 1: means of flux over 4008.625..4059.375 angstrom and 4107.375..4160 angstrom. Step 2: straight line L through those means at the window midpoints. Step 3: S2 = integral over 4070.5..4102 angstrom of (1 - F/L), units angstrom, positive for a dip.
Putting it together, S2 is 1.63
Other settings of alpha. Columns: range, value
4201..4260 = 34.9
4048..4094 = 35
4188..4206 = 34.7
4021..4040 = 35.6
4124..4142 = 35.2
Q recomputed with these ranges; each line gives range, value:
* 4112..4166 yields 36.27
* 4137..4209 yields 36.32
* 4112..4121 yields 35.51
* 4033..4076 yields 37.33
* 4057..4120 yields 36.1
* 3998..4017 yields 35.76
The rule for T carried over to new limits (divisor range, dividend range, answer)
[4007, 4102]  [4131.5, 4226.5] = 1.07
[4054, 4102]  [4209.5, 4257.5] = 1.10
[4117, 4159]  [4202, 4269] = 1.03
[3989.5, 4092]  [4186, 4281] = 1.08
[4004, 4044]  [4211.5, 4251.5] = 1.08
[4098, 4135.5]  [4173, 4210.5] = 1.09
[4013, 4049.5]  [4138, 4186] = 1.06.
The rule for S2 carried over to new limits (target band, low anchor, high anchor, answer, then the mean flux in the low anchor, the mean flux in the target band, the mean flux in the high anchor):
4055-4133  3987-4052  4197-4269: 3.2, 35.5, 33.9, 34.9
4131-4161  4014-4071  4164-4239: -0.3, 35.4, 35.5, 35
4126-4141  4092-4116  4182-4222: -1.3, 31.3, 35.2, 34.9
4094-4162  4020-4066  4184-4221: 2.1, 35.4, 34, 34.9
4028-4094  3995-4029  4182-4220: 0.5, 35.6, 35.1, 34.9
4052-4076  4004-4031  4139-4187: 0.3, 35.6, 35.1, 35.4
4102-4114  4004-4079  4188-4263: 1.3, 35.3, 31.2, 34.8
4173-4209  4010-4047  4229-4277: 0.2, 35.6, 34.8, 34.8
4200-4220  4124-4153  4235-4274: 0.0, 35.4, 35.1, 34.8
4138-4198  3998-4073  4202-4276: -0.4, 35.4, 35.3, 34.9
